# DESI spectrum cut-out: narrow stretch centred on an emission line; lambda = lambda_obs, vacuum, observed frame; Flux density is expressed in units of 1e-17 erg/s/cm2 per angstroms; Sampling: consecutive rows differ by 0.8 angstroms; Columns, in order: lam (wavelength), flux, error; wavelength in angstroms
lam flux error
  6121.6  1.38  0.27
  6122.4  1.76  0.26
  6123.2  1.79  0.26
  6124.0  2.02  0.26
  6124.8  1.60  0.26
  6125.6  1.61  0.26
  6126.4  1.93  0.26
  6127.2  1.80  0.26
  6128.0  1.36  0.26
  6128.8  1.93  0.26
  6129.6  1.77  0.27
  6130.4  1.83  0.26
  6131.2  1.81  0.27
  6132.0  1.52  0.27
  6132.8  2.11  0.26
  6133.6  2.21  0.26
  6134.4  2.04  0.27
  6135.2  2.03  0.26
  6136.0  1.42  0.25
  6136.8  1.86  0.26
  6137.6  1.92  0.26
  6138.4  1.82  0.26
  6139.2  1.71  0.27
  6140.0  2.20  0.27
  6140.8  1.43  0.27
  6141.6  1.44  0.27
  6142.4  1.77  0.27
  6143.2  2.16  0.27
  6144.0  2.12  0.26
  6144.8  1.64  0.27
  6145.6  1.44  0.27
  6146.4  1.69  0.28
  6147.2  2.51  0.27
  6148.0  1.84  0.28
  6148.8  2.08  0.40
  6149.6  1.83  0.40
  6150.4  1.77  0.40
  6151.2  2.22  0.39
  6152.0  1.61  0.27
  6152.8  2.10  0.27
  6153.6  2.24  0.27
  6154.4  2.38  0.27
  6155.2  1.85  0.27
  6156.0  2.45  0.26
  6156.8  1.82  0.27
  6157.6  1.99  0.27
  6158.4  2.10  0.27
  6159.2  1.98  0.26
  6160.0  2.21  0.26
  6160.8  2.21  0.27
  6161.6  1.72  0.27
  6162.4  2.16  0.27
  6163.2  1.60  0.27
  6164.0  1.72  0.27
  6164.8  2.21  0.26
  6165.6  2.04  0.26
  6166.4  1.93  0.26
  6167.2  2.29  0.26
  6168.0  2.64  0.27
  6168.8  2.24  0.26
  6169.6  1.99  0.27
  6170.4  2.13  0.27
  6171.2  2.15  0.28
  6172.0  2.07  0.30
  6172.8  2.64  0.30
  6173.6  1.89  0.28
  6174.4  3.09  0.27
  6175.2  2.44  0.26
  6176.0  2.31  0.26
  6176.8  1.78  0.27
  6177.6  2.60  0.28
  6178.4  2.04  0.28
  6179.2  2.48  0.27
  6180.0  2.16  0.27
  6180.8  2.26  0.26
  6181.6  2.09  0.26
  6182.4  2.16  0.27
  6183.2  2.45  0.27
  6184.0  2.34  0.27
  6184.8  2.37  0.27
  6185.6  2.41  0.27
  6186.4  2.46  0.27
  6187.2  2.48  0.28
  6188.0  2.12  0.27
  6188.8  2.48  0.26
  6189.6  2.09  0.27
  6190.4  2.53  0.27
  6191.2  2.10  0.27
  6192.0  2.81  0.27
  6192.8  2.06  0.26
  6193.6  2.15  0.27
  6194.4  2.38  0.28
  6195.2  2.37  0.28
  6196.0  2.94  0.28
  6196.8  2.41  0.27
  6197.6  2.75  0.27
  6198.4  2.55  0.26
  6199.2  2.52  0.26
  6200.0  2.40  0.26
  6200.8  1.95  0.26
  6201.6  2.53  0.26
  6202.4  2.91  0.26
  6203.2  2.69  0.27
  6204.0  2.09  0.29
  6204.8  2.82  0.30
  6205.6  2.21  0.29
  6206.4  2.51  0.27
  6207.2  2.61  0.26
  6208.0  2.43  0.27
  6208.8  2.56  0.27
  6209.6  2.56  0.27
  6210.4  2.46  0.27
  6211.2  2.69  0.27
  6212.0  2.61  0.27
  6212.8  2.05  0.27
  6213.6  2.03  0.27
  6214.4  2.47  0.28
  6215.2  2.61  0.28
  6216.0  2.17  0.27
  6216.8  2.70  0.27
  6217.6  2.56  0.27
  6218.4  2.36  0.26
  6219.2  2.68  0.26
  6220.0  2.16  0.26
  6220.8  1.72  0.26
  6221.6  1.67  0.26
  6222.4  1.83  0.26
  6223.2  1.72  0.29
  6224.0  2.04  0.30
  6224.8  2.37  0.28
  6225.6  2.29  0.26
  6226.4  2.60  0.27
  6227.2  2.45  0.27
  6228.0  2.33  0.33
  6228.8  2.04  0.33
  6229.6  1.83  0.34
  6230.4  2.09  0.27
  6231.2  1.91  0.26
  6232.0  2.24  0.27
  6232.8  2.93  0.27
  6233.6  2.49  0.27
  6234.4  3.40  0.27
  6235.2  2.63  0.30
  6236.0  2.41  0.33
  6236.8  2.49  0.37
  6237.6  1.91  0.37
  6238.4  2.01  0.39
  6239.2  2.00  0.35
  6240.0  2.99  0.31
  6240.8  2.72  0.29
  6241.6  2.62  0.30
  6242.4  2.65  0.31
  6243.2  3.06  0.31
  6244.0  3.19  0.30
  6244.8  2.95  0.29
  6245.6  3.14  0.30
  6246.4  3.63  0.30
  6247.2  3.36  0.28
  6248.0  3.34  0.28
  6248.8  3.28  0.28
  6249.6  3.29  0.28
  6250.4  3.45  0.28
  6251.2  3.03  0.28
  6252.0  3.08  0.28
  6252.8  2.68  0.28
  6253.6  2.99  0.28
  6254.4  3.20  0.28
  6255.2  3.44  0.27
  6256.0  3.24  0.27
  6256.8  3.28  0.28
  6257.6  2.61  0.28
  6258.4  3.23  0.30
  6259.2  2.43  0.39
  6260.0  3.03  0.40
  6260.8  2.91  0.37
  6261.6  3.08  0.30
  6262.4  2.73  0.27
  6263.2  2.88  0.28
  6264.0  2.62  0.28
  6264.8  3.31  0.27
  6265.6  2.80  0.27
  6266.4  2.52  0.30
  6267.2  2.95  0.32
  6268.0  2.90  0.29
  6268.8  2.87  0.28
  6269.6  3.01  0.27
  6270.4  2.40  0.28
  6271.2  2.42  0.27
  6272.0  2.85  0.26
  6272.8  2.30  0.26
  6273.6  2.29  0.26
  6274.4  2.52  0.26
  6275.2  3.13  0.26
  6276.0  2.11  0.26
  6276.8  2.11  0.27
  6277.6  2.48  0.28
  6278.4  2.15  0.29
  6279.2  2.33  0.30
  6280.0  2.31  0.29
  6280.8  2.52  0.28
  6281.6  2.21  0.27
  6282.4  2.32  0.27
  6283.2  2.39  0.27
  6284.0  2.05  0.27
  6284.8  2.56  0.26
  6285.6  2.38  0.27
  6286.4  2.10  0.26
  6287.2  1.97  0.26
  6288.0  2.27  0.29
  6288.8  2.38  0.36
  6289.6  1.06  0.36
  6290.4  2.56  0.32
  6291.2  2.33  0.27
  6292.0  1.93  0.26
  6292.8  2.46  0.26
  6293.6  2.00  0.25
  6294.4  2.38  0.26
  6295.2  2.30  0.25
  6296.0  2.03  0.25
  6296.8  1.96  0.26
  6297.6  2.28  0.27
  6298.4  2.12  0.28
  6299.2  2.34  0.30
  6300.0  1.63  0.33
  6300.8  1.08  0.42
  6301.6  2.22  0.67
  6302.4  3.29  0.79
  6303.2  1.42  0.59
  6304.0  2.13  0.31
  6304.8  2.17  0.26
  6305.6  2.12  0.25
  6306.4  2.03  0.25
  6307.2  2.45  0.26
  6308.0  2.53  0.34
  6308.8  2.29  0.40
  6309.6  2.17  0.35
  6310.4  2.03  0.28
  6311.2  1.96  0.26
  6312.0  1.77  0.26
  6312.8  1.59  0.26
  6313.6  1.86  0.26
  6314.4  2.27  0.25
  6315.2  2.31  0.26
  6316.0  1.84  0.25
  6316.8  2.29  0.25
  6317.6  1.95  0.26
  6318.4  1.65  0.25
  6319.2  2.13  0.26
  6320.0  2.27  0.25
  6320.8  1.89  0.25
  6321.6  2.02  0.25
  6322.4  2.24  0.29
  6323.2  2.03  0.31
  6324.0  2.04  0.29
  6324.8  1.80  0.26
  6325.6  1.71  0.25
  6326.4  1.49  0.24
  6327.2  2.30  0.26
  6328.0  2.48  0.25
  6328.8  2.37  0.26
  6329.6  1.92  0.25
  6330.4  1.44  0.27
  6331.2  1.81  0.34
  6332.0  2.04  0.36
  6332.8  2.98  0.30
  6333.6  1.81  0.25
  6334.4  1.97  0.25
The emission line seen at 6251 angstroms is Mg II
